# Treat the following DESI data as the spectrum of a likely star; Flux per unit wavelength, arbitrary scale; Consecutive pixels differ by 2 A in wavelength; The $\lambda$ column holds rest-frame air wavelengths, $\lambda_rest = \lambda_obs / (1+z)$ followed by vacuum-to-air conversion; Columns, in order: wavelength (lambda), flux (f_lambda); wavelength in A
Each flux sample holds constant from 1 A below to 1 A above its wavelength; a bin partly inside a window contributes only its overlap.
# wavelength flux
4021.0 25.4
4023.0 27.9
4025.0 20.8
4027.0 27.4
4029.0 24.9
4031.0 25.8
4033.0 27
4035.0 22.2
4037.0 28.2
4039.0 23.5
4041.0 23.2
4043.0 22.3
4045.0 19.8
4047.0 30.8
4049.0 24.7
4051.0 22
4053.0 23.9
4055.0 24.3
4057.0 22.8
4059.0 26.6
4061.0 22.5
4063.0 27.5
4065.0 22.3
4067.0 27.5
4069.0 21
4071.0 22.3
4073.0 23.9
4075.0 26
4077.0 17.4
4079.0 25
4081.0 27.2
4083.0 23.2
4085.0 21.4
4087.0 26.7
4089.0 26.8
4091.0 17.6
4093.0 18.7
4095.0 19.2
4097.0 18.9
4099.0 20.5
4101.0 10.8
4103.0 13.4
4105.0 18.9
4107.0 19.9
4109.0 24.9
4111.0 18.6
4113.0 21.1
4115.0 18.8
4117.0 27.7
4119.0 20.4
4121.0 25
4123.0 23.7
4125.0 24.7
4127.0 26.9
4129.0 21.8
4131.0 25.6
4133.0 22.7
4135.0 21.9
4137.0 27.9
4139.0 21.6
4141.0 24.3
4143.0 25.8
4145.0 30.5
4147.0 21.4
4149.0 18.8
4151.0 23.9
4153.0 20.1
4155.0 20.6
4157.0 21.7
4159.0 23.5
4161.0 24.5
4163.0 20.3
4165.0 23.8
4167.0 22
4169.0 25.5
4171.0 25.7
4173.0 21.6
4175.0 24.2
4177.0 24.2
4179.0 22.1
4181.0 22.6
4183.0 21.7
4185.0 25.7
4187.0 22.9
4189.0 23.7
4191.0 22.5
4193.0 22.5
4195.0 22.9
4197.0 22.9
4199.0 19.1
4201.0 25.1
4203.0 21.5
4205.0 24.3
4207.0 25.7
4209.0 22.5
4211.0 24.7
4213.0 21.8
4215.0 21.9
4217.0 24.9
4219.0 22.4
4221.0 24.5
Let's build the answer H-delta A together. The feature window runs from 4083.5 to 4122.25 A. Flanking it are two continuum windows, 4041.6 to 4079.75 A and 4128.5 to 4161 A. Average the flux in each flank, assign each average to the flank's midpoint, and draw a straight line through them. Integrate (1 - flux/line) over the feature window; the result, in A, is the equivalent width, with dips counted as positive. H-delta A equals 5.0 A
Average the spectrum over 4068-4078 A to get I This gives 22.1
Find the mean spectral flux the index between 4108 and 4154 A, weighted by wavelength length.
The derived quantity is 23.4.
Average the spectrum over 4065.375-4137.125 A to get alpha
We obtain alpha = 22.1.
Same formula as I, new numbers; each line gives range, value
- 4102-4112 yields 19.1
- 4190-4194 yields 22.5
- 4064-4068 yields 24.9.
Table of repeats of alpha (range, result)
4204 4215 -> 23.6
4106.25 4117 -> 21.3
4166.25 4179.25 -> 23.7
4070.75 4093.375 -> 23.2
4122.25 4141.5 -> 24.1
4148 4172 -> 22.5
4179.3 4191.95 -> 23.1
